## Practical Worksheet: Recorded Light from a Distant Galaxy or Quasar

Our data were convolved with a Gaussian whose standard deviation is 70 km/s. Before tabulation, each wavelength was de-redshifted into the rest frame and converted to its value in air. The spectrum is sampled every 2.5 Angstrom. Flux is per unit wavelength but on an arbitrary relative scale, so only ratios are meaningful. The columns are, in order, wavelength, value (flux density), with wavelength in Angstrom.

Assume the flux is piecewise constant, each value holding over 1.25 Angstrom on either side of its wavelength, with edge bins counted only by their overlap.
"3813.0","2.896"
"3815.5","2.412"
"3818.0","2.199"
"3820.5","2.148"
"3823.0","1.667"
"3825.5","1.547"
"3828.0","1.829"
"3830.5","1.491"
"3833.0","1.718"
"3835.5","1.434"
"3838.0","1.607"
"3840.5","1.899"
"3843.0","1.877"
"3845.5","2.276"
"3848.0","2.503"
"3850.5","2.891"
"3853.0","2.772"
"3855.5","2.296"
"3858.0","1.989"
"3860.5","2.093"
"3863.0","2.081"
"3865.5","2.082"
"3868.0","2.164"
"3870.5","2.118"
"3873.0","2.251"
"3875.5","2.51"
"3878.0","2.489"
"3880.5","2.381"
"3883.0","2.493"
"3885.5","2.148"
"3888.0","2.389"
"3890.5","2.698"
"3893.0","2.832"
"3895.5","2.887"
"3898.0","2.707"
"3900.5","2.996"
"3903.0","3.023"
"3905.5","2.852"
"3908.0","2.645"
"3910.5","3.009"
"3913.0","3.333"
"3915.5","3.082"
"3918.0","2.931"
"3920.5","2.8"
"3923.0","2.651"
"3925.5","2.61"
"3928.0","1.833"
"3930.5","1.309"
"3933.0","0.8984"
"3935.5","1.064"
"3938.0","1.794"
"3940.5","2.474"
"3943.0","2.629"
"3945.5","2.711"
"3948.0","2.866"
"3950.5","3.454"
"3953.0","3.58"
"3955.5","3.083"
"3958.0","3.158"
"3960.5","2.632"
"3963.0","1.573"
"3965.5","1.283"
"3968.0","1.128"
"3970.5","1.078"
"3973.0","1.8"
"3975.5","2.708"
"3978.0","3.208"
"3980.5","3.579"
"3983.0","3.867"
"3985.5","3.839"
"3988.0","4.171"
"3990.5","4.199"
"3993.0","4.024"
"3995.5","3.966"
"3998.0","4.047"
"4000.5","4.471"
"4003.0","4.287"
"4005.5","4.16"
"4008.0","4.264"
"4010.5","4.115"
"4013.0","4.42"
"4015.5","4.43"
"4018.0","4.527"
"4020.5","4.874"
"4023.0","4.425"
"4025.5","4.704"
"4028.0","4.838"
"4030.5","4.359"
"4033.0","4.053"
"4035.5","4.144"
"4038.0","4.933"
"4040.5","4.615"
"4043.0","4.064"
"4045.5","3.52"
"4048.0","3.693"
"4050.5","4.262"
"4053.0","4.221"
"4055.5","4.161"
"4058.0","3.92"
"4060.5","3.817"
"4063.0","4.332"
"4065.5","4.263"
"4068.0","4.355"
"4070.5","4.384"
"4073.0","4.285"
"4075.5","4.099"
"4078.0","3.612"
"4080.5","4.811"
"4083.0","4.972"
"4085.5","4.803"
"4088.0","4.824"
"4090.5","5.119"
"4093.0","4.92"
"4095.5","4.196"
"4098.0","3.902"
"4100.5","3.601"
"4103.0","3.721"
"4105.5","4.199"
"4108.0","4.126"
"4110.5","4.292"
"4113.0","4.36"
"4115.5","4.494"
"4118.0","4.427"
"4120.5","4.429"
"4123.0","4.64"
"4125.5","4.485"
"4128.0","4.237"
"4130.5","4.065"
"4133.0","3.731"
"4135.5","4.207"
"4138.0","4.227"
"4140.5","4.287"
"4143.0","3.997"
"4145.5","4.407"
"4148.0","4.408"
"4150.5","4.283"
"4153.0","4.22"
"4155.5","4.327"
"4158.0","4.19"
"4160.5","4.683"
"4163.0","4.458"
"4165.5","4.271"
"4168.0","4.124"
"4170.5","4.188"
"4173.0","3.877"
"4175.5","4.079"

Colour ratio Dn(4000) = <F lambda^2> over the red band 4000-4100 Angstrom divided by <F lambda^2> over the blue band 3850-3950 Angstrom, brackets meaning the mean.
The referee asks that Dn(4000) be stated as 1.91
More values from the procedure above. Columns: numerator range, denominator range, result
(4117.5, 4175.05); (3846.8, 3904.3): 1.97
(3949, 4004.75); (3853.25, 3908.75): 1.34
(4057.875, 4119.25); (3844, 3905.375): 1.95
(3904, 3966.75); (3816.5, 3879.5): 1.25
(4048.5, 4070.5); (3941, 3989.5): 1.58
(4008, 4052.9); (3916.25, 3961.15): 1.84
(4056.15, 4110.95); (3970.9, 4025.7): 1.13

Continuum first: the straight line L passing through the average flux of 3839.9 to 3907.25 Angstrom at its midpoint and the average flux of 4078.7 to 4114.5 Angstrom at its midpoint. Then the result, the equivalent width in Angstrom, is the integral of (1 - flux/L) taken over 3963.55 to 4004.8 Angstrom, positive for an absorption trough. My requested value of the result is 2.80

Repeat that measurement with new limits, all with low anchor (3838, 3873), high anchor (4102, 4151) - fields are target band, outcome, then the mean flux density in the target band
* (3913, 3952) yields 5.7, 2.38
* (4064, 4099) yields -5.0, 4.47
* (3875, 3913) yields -2.9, 2.7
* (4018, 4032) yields -4.5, 4.62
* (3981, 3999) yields -4.3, 4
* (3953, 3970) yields 4.5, 2.2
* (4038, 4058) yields -2.5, 4.12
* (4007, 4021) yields -4.2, 4.42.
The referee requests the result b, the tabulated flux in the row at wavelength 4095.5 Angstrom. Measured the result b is 4.196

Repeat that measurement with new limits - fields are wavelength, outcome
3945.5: 2.711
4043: 4.064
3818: 2.199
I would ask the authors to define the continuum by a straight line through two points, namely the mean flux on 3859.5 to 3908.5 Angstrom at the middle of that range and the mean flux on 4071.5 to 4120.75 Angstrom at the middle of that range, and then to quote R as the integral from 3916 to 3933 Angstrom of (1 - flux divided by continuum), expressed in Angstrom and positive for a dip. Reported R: 3.3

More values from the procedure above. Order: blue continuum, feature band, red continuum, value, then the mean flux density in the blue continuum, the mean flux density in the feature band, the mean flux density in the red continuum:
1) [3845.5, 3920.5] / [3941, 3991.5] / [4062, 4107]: 7.6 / 2.57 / 2.82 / 4.35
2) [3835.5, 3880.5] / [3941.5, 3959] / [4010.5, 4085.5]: 1.0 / 2.21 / 3.06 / 4.32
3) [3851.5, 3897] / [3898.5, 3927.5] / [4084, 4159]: -2.1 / 2.38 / 2.87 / 4.31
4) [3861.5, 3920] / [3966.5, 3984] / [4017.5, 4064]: 5.5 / 2.61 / 2.44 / 4.28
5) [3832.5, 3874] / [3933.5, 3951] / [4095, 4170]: 3.1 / 2.13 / 2.32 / 4.23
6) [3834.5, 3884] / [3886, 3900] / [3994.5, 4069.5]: -0.4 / 2.21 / 2.69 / 4.28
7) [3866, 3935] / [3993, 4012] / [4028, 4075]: -2.8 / 2.5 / 4.18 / 4.2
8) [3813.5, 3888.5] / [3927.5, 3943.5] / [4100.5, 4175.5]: 6.3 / 2.13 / 1.67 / 4.24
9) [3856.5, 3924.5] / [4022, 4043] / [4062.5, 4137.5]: -4.0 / 2.58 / 4.48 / 4.33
